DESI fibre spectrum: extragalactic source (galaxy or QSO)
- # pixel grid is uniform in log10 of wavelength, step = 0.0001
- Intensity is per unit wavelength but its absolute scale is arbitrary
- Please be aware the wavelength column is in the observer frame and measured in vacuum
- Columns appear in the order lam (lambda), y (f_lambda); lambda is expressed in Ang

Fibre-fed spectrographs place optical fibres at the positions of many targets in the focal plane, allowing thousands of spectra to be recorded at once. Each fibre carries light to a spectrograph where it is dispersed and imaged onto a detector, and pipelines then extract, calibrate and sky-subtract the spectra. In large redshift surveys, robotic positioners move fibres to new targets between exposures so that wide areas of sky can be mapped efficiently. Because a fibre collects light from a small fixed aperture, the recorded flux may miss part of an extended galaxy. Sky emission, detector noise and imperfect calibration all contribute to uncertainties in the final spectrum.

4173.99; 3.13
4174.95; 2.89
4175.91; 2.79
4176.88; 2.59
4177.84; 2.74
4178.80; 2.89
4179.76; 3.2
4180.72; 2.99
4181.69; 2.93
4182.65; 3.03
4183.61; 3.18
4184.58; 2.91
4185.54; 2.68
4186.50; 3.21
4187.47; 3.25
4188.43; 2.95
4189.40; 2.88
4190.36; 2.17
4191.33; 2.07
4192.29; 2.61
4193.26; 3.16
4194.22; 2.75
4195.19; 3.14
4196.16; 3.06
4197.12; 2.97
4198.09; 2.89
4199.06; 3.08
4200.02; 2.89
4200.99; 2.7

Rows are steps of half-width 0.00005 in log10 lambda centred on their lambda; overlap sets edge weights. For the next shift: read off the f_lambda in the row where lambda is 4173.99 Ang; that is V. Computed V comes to 3.13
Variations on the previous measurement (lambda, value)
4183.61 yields 3.18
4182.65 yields 3.03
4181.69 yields 2.93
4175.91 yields 2.79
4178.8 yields 2.89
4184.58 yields 2.91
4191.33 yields 2.07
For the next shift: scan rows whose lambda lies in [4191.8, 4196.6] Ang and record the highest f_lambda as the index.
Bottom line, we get 3.16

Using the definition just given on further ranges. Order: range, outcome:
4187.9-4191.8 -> 2.95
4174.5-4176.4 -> 2.89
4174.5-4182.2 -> 3.2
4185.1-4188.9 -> 3.25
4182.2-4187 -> 3.21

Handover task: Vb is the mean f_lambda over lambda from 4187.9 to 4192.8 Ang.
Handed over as 2.55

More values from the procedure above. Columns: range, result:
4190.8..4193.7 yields 2.59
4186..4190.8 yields 2.9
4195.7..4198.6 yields 2.97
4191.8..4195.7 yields 2.91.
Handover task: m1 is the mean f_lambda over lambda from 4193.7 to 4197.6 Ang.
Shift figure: 2.98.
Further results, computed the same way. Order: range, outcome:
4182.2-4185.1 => 3.04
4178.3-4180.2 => 3.05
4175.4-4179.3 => 2.76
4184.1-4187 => 2.94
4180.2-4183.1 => 2.98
